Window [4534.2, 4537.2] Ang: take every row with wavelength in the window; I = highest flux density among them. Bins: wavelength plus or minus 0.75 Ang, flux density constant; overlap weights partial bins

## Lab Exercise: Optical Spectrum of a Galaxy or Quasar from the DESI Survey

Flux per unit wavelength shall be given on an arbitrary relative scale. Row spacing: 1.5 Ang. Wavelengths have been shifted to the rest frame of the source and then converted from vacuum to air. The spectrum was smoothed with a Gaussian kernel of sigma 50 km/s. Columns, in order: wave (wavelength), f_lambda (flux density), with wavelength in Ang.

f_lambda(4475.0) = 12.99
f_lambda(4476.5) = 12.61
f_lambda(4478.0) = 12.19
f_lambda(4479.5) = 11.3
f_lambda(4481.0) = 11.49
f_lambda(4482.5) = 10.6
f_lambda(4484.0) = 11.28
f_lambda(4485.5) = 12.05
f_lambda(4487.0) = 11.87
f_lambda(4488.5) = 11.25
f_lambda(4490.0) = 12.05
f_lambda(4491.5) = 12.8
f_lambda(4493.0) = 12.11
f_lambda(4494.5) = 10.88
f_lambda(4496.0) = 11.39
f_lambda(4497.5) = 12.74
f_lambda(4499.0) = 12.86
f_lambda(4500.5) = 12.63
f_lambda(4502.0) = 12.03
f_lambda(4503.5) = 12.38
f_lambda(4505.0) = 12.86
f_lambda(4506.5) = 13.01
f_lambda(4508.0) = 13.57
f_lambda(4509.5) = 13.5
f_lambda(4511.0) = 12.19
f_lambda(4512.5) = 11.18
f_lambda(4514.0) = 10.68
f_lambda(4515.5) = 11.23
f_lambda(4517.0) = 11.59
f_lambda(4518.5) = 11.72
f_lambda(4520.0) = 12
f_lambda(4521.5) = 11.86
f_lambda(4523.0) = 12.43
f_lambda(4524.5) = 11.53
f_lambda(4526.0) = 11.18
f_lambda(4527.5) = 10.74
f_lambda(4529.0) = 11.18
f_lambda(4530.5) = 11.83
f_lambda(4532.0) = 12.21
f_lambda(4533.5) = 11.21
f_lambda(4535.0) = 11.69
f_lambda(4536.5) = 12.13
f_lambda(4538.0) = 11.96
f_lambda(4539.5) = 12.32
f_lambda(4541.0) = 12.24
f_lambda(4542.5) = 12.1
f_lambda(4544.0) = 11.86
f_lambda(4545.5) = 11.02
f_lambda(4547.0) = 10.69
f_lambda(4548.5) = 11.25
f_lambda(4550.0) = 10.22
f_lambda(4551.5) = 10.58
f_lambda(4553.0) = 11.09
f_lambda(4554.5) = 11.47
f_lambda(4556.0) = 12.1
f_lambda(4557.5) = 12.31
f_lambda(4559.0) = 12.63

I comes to 12.13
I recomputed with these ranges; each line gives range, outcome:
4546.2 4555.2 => 11.47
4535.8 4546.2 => 12.32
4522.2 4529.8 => 12.43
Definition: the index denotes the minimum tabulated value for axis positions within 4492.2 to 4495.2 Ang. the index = 10.88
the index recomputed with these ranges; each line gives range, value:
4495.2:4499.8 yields 11.39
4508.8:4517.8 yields 10.68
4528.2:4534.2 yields 11.18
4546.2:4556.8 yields 10.22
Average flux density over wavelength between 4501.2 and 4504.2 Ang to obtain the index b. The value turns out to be 12.2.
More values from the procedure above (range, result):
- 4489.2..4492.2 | 12.4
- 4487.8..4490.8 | 11.7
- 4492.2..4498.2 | 11.8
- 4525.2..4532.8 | 11.4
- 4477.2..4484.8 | 11.4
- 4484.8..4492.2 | 12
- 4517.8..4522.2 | 11.9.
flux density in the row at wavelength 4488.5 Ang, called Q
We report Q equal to 11.25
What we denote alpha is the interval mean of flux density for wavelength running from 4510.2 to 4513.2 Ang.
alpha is 11.7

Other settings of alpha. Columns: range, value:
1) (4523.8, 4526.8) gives 11.3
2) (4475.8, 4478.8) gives 12.4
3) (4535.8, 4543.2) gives 12.2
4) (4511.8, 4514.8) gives 10.9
